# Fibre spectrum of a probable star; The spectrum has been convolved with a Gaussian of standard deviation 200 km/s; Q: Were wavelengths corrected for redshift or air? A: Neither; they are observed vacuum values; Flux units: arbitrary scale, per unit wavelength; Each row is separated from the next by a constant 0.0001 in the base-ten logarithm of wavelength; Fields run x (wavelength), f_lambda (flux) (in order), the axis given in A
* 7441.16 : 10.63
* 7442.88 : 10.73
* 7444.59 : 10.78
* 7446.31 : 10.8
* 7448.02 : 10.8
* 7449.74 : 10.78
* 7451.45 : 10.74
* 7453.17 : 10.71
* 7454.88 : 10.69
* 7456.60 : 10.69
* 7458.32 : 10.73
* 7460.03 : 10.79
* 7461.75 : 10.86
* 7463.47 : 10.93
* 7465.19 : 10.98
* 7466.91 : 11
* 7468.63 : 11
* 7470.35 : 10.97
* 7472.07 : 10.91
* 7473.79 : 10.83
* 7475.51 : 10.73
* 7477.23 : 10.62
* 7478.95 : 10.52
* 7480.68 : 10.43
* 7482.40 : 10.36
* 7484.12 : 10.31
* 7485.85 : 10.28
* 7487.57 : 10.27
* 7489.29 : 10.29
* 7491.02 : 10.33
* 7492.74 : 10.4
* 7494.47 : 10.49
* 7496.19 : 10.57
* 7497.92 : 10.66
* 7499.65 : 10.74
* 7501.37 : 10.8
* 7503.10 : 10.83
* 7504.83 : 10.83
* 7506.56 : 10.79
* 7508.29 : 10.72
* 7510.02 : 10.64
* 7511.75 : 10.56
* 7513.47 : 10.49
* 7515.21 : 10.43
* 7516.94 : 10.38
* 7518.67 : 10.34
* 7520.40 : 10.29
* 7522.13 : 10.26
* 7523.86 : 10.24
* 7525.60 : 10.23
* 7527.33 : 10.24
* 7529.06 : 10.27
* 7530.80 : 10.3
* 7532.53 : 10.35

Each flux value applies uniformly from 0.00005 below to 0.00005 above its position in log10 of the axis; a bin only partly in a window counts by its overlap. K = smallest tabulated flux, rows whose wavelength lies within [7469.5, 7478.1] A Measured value 10.62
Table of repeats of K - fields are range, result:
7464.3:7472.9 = 10.91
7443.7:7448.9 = 10.78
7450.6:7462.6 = 10.69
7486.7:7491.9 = 10.27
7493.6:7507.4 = 10.49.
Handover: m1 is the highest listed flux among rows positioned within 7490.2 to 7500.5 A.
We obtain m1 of 10.74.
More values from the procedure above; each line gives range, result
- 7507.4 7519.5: 10.72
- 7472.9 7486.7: 10.83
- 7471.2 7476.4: 10.91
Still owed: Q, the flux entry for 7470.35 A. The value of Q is 10.97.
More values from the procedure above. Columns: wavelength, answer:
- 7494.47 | 10.49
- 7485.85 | 10.28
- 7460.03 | 10.79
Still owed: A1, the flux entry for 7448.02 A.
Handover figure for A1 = 10.8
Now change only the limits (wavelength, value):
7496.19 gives 10.57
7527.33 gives 10.24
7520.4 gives 10.29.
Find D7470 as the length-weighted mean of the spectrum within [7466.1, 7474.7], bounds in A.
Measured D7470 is 10.9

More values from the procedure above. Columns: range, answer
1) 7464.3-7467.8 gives 11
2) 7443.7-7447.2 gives 10.8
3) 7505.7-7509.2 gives 10.7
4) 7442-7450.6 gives 10.8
